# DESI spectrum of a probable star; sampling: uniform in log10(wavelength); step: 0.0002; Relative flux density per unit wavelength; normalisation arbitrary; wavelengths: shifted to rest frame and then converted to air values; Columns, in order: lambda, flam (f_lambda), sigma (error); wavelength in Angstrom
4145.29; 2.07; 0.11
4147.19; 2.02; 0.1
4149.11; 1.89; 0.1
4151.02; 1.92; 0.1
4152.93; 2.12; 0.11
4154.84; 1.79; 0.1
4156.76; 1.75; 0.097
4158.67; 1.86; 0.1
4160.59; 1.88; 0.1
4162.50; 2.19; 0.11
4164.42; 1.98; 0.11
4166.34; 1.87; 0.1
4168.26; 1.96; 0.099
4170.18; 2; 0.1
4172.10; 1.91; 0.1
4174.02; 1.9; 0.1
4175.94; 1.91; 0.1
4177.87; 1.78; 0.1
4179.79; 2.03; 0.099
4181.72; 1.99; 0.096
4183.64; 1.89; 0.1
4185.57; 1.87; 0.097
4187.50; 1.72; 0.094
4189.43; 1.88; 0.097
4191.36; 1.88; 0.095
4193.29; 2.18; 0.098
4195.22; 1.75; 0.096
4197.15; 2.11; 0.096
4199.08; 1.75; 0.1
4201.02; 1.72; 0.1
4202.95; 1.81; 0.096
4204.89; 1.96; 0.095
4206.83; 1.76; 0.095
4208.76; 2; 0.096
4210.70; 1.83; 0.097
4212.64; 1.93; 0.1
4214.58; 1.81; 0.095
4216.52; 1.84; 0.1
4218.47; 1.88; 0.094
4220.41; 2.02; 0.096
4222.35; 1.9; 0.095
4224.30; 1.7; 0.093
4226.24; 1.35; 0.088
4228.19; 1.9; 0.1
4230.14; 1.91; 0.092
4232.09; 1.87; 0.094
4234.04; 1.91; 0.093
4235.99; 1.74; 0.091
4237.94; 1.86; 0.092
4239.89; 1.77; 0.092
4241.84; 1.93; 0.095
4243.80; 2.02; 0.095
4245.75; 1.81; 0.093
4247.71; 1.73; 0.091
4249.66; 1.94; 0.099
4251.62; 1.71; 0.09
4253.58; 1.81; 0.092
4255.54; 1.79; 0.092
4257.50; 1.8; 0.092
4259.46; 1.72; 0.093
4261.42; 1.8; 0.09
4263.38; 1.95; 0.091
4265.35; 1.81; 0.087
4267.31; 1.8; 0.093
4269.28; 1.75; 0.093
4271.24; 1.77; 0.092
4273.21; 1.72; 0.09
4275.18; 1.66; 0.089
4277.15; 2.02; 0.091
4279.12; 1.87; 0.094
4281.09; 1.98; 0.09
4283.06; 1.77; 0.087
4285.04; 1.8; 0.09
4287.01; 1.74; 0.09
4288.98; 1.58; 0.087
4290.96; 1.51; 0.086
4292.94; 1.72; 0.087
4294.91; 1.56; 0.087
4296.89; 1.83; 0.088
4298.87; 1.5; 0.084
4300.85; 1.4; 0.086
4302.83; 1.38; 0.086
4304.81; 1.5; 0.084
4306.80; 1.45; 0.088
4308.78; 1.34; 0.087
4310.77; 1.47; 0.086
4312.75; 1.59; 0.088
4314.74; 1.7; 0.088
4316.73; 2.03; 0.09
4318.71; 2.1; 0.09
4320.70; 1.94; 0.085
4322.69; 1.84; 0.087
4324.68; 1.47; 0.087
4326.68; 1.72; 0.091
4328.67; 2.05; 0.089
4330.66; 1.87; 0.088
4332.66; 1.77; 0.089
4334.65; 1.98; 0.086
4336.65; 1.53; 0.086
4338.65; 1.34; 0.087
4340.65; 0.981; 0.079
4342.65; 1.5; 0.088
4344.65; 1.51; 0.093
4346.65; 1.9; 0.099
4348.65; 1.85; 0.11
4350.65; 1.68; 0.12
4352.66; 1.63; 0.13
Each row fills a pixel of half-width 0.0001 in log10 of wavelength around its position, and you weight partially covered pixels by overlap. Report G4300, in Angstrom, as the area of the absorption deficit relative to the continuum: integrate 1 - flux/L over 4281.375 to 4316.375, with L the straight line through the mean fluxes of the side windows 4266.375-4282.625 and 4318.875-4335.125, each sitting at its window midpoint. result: 4.47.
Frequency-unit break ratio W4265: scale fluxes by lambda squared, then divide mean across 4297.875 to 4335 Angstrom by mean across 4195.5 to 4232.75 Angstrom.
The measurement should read 1.0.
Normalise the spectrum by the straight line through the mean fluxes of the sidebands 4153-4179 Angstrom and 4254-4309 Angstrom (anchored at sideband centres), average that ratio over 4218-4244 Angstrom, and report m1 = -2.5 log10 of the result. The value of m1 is -0.023 mag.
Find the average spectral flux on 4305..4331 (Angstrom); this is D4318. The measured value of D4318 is 1.73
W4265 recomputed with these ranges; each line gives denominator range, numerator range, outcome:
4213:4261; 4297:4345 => 0.93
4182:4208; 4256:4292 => 0.99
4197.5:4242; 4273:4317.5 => 0.93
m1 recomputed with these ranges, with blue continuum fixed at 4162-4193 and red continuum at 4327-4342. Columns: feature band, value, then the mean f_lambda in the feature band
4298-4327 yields 0.04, 1.63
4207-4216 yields -0.01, 1.88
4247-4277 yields -0.01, 1.79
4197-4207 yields 0.03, 1.84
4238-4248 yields -0.03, 1.86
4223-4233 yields 0.05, 1.75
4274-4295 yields -0.01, 1.75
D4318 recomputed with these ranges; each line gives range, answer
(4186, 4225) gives 1.87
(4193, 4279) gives 1.83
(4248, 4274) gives 1.8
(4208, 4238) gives 1.84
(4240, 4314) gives 1.72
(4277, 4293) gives 1.77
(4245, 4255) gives 1.8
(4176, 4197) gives 1.91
